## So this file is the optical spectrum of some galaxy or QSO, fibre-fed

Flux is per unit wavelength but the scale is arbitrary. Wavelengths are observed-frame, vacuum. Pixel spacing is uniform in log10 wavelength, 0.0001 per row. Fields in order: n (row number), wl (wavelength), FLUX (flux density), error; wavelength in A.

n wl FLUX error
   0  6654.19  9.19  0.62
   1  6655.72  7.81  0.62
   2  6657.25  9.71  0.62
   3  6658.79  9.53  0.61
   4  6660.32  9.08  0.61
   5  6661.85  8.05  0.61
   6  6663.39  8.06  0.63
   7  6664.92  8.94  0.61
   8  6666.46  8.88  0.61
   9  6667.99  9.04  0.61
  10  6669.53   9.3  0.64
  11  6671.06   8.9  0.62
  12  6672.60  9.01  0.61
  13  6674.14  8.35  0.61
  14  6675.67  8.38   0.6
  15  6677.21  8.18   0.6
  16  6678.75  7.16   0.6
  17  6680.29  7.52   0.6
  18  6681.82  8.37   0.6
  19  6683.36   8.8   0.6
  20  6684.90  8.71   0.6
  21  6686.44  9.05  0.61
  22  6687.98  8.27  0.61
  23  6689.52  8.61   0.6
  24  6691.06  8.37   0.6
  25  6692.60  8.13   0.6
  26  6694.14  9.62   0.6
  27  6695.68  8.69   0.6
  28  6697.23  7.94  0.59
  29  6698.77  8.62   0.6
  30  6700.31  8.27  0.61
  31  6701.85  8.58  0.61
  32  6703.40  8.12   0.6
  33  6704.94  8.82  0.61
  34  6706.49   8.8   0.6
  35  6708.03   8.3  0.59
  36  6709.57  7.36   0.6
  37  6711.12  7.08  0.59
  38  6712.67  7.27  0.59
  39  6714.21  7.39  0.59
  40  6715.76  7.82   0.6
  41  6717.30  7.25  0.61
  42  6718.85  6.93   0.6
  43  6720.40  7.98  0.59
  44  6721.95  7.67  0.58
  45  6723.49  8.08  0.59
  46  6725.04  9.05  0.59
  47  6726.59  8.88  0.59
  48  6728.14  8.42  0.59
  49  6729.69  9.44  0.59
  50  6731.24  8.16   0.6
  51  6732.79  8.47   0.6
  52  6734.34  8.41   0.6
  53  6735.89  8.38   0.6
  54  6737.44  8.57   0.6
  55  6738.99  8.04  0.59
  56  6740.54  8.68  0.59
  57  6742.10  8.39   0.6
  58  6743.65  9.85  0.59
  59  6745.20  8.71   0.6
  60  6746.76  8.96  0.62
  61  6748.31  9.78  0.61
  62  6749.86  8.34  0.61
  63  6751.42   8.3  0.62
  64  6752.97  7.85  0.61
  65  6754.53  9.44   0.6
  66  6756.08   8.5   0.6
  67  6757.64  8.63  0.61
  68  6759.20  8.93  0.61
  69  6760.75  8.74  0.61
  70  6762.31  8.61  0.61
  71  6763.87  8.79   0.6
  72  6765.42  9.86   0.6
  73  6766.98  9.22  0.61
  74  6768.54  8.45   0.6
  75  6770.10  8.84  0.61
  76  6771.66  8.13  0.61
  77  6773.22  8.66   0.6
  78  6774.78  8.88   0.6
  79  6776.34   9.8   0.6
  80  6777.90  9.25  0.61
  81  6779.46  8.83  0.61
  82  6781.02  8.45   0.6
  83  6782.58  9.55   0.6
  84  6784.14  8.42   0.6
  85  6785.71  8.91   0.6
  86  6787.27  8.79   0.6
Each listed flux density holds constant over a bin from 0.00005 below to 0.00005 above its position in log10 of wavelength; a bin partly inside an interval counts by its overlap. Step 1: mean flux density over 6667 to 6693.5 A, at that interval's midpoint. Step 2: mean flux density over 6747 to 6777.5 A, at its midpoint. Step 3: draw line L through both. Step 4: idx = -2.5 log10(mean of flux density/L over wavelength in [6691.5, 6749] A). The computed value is 0.040 mag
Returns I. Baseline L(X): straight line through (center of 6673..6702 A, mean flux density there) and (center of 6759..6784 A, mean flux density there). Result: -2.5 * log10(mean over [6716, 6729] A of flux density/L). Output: 0.08 mag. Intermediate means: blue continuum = 8.41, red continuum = 8.93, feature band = 8.03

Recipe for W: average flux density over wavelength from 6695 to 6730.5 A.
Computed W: 8.12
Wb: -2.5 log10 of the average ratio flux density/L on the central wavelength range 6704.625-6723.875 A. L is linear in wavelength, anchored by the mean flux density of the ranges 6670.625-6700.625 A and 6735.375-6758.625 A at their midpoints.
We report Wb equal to 0.11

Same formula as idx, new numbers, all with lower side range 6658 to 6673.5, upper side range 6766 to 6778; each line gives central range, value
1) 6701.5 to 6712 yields 0.097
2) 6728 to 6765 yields 0.023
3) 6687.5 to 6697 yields 0.037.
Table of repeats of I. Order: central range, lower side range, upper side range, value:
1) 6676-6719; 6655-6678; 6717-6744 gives 0.05 mag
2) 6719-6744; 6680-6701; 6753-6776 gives 0.03 mag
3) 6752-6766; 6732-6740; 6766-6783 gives -0.01 mag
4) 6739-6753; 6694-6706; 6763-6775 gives 0.00 mag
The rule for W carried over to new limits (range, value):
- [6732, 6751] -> 8.71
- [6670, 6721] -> 8.21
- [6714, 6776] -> 8.56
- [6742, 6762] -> 8.81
